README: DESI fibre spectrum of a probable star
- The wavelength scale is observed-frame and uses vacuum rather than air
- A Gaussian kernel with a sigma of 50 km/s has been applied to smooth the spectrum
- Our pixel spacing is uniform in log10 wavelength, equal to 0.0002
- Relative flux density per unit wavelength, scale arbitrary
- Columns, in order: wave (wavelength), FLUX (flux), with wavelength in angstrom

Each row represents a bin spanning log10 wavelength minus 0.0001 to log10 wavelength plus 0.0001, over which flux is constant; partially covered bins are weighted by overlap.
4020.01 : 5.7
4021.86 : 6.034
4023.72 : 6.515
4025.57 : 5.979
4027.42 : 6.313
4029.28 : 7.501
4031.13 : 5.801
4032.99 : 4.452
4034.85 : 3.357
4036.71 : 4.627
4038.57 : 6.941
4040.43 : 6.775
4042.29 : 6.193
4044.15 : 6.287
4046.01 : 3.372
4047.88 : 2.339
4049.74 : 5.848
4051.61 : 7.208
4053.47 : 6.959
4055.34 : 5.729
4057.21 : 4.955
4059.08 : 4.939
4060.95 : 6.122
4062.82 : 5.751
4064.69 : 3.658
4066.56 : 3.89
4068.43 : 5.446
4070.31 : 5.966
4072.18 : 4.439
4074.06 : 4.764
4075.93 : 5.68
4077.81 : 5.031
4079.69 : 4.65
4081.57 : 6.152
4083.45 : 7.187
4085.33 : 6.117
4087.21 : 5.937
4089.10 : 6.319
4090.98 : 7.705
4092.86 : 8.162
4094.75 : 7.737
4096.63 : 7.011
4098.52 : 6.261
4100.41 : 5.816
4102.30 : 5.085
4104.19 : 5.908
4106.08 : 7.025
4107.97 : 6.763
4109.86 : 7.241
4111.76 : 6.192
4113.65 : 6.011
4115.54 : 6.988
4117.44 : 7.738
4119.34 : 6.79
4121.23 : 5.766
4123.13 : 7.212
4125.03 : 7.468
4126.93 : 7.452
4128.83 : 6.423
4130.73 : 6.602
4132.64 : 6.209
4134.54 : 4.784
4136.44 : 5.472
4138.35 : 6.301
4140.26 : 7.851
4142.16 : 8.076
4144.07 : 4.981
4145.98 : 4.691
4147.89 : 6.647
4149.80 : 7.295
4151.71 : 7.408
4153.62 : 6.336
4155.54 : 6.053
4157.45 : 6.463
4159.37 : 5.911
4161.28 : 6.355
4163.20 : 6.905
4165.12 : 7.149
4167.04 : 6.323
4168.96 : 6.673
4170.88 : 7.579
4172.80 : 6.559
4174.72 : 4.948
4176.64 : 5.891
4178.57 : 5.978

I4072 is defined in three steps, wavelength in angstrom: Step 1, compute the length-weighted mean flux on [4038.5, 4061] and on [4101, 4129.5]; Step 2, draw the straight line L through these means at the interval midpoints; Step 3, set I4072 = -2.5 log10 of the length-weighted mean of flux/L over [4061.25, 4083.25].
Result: 0.162 mag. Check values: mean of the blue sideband 5.6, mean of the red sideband 6.66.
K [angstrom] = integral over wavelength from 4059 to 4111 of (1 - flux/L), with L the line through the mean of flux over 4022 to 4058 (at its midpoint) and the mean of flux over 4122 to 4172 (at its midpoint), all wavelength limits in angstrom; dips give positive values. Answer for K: 0.6 angstrom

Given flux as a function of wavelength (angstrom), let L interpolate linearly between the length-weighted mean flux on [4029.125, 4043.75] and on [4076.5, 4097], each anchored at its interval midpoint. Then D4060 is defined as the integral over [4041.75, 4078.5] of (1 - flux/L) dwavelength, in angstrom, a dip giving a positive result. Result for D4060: 5.00 angstrom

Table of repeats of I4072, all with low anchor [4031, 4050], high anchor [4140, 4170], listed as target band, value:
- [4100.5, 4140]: -0.07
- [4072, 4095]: -0.10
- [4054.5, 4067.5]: 0.06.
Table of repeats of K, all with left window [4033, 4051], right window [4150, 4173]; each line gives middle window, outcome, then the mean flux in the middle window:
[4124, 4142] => -0.8 angstrom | 6.58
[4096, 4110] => -1.0 angstrom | 6.32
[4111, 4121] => -1.0 angstrom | 6.69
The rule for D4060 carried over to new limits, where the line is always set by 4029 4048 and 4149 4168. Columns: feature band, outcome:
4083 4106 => -2.75 angstrom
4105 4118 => -1.54 angstrom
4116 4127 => -1.48 angstrom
